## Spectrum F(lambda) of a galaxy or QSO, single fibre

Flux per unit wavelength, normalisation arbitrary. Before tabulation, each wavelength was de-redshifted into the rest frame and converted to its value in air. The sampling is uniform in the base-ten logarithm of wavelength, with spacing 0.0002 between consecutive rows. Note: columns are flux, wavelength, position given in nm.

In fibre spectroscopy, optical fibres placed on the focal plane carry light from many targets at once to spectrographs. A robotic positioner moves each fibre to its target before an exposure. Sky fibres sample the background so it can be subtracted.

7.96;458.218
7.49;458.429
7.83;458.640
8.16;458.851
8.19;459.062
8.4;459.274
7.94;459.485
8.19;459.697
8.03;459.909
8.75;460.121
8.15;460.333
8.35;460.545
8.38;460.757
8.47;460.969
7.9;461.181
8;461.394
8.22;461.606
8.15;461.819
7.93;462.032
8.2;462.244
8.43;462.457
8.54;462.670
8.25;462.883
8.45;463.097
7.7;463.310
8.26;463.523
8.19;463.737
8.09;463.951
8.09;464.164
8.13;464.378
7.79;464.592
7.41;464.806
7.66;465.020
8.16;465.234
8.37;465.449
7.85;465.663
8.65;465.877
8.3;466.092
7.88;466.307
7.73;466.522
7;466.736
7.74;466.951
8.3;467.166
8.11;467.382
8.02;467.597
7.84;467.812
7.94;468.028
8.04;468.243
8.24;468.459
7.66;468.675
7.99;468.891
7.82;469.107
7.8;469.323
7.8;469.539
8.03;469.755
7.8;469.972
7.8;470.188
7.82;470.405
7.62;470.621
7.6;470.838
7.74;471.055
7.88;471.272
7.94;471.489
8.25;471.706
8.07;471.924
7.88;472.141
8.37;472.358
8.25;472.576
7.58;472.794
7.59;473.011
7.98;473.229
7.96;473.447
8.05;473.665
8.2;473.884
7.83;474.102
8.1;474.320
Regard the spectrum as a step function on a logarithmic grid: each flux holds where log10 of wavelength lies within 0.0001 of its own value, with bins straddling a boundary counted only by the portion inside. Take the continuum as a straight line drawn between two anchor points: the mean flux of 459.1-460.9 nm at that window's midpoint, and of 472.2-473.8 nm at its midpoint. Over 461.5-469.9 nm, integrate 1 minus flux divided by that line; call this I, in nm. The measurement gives 0.13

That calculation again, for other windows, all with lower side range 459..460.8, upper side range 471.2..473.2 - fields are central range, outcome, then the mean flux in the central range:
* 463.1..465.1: 0.051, 7.96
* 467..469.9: 0.038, 7.96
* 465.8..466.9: 0.031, 7.88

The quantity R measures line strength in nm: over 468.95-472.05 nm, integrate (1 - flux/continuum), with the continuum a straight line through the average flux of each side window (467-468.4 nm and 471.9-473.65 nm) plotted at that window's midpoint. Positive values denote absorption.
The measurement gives 0.05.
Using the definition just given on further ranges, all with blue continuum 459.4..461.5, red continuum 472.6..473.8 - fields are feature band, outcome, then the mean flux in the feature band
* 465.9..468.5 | 0.03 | 7.94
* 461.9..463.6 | -0.01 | 8.22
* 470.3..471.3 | 0.03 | 7.72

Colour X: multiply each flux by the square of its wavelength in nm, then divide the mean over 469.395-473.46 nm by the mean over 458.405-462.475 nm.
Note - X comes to 1.0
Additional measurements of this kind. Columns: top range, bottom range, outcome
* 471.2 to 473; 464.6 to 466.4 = 1.03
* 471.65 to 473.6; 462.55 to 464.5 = 1.01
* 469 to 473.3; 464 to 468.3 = 1.01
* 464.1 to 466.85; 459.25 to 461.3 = 0.98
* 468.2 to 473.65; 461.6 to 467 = 1.01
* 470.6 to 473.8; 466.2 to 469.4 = 1.03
